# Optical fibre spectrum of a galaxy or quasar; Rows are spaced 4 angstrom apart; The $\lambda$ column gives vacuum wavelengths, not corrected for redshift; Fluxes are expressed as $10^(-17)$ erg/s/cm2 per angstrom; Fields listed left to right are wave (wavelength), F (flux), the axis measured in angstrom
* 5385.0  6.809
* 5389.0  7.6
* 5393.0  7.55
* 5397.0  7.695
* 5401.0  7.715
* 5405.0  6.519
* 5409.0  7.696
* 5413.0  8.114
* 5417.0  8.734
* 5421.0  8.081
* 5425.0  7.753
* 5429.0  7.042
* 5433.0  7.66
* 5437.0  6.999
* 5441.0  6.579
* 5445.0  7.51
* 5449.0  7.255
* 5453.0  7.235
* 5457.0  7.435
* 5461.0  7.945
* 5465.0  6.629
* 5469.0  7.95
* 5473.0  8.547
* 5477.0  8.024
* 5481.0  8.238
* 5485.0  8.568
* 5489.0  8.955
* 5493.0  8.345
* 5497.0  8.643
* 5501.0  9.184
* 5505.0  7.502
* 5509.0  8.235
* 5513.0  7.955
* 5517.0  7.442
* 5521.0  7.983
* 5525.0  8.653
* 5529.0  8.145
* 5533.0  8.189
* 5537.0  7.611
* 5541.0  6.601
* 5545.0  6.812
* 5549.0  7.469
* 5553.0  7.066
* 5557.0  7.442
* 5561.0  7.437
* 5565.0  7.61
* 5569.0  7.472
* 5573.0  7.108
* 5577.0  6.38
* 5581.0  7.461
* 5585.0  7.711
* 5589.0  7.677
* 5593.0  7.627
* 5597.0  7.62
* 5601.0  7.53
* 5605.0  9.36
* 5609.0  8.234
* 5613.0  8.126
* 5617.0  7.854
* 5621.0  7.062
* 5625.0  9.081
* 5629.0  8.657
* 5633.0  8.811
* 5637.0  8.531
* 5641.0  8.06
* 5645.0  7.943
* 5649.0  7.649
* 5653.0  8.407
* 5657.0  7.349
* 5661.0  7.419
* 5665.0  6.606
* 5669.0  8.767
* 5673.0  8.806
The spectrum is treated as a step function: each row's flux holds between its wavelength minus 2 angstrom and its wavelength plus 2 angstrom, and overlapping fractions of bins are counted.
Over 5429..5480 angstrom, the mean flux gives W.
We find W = 7.48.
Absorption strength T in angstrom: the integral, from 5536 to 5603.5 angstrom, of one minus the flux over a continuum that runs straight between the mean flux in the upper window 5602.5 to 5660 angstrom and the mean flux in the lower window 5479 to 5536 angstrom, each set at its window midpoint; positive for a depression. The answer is 7.35 angstrom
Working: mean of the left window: 8.28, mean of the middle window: 7.34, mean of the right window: 8.2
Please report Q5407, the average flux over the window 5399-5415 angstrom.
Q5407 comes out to 7.51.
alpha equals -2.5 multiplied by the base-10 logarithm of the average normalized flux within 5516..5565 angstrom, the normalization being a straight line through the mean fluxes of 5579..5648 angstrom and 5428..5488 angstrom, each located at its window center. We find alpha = 0.039 mag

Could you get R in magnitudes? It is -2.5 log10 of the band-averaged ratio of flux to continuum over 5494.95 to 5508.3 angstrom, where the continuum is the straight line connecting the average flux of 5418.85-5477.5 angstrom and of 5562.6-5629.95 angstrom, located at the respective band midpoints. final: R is -0.11 mag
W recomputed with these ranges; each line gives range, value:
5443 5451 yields 7.38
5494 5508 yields 8.42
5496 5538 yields 8.14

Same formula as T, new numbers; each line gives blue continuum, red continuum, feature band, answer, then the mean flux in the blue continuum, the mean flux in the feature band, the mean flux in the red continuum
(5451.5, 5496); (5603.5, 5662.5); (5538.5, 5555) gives 2.2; 8.01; 7.01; 8.17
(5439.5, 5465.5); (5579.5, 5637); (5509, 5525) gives -0.7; 7.27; 7.96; 8.08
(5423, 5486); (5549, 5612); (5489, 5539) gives -4.0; 7.57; 8.19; 7.59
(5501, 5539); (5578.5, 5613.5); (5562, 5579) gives 1.7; 8.03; 7.16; 7.9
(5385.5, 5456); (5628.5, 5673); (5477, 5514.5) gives -3.5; 7.5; 8.39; 8.03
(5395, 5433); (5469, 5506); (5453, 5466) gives 1.3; 7.7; 7.38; 8.44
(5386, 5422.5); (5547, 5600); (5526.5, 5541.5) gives -0.6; 7.71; 7.77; 7.39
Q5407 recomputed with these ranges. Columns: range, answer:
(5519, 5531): 8.26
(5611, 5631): 8.16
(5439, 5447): 7.04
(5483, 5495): 8.62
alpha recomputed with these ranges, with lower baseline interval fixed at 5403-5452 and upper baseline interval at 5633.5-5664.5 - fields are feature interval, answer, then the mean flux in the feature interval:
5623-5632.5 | -0.13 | 8.86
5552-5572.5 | 0.05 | 7.4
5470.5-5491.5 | -0.12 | 8.45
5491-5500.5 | -0.13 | 8.6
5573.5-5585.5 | 0.10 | 7.11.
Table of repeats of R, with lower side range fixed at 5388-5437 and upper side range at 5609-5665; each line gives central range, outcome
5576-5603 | 0.07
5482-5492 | -0.12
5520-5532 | -0.06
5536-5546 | 0.13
